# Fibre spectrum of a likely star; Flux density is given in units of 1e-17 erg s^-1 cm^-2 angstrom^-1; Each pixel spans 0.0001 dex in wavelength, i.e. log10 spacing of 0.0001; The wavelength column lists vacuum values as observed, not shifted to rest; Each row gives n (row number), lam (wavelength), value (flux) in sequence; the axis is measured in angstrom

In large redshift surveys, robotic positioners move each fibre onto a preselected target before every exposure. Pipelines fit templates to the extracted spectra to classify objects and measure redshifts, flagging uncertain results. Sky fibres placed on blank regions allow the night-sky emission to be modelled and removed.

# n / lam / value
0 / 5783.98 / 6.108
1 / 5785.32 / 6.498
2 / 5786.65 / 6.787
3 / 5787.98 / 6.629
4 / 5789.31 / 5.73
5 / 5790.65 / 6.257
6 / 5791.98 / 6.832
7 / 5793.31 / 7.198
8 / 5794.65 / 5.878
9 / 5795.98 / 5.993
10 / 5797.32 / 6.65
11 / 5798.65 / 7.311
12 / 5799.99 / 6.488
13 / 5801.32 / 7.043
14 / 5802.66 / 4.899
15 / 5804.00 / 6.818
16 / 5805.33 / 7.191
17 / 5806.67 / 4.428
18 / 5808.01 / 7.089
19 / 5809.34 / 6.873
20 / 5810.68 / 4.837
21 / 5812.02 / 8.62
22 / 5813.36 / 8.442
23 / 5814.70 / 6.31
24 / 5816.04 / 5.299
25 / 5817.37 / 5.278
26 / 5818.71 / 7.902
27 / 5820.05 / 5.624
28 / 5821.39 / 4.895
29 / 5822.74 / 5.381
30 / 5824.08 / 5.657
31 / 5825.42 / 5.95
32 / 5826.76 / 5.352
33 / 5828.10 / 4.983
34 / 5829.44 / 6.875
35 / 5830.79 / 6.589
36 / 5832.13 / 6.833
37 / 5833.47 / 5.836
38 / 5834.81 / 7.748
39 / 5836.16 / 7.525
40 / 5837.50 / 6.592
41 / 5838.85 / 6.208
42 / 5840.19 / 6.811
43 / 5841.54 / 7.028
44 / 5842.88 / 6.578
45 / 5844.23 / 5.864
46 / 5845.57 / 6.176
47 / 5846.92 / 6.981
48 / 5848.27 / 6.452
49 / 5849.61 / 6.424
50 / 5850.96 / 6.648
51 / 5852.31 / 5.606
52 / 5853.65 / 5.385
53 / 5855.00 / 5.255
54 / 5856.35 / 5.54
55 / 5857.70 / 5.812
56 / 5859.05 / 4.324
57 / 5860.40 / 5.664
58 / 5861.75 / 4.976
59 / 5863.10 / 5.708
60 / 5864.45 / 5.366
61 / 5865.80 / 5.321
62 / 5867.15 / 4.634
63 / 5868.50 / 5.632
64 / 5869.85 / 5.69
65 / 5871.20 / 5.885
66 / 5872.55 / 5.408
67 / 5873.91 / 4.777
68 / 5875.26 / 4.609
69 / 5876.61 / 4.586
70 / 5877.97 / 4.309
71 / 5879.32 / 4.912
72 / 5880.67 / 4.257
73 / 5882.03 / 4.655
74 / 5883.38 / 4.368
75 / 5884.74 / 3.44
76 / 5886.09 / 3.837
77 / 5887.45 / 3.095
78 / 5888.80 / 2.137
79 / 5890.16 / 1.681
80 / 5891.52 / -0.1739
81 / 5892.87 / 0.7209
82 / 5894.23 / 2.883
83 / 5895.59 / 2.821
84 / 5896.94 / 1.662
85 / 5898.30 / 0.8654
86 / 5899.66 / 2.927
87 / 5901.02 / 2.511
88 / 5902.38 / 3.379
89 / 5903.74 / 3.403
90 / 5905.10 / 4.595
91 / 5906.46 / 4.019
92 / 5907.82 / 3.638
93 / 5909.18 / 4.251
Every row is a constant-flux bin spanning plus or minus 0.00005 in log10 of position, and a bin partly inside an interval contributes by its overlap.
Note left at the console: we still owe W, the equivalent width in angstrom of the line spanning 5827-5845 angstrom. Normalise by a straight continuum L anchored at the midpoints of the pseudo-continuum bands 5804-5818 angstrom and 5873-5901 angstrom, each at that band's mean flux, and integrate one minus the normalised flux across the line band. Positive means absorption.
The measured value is -4.0 angstrom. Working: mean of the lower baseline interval 6.46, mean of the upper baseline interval 3.12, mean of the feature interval 6.54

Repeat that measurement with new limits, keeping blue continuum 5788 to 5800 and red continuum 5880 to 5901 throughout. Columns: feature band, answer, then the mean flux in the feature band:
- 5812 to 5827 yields -1.8 angstrom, 6.15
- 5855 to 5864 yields -3.5 angstrom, 5.33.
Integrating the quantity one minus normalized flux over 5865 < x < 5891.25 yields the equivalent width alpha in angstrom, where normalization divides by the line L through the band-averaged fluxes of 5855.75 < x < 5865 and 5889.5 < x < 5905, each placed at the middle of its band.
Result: -3.0 angstrom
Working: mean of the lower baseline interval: 5.34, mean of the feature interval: 4.31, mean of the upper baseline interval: 2.16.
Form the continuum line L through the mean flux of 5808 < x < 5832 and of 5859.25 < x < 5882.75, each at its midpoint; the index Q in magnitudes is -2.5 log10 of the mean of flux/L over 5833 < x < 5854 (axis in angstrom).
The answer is -0.15 mag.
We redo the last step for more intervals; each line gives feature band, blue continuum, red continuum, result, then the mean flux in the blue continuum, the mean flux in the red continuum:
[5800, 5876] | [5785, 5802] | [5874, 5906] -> -0.222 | 6.56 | 3.14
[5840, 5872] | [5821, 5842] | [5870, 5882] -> -0.057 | 6.28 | 4.87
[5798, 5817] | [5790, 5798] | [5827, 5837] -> -0.003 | 6.47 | 6.57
